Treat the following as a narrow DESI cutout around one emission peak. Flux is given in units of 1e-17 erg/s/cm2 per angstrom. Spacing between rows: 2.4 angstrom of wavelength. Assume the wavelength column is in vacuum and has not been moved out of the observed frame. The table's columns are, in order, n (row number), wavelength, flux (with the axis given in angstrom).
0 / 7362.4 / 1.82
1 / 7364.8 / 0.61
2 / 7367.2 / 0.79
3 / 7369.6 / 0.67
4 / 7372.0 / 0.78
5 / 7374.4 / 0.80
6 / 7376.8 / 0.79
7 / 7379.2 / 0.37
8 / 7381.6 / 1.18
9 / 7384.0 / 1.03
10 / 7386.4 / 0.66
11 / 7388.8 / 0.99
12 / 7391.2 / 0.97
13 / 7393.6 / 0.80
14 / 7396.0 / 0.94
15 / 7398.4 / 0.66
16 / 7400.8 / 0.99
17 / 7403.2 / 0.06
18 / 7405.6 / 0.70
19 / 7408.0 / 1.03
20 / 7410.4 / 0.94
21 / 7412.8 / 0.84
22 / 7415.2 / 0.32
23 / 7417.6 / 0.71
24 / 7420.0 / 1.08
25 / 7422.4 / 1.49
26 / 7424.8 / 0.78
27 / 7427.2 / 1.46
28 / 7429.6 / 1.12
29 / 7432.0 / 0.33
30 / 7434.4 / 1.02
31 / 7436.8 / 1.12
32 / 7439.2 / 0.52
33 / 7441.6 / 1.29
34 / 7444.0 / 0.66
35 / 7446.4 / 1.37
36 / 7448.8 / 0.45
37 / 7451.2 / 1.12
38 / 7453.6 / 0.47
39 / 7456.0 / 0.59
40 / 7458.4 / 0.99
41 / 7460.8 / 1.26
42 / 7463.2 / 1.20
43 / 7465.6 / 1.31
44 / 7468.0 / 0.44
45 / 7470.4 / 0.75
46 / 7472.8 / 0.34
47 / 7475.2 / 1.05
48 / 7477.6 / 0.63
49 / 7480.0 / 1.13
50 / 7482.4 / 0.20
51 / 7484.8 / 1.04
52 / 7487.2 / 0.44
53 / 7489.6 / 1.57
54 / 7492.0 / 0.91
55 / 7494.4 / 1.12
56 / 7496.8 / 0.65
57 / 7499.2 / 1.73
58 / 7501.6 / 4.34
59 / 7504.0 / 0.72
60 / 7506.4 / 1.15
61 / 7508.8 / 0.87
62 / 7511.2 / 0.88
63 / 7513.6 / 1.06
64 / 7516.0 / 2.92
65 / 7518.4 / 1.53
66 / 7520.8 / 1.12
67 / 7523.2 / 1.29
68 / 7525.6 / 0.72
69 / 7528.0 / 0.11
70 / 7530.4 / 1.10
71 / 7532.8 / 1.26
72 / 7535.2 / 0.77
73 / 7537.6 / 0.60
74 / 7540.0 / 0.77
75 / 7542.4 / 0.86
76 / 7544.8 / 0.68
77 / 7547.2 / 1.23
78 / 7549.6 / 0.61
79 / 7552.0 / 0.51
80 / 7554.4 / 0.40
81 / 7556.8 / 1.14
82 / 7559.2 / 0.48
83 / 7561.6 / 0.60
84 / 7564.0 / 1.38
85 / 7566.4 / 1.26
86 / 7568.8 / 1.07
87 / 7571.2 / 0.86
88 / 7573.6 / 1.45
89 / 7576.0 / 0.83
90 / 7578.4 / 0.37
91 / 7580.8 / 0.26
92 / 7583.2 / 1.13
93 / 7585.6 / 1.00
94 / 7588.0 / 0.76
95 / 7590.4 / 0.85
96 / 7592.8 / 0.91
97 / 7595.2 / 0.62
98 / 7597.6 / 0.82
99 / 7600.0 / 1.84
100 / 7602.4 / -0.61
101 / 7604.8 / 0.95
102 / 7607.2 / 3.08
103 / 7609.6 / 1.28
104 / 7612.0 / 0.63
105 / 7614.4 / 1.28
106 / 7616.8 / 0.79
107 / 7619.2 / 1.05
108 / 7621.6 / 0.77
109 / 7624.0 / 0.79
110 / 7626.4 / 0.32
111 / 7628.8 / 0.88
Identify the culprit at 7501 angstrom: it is [S II]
